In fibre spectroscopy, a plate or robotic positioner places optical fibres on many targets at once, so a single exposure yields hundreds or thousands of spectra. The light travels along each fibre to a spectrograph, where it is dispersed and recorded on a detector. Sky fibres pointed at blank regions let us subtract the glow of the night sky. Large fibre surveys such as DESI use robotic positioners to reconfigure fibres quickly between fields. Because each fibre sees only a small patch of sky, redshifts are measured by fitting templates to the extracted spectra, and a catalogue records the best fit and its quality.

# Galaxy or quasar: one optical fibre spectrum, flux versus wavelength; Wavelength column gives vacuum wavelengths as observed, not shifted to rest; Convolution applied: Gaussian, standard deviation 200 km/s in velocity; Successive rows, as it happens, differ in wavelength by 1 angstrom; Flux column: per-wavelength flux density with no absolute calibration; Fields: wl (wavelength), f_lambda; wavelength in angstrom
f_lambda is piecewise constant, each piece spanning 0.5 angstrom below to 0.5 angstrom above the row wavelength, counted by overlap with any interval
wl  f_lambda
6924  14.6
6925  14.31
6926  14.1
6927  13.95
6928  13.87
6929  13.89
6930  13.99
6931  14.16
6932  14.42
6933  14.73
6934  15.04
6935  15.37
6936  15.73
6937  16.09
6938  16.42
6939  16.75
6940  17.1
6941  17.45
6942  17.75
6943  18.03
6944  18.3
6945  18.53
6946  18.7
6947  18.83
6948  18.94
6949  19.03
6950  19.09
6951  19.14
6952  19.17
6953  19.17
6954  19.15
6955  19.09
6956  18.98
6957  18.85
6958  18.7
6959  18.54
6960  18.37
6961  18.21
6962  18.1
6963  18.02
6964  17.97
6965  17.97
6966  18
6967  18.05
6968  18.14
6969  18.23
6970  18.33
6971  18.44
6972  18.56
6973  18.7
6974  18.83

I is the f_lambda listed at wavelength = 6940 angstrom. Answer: 17.1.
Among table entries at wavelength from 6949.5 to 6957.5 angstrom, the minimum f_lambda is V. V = 18.85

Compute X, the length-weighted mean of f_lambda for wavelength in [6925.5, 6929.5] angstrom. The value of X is 14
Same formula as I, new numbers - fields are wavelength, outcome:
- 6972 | 18.56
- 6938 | 16.42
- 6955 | 19.09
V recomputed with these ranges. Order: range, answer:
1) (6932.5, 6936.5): 14.73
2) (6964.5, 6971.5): 17.97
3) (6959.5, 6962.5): 18.1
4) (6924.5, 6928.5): 13.87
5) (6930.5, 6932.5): 14.16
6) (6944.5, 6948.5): 18.53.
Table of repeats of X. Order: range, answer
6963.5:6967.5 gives 18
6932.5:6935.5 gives 15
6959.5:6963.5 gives 18.2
